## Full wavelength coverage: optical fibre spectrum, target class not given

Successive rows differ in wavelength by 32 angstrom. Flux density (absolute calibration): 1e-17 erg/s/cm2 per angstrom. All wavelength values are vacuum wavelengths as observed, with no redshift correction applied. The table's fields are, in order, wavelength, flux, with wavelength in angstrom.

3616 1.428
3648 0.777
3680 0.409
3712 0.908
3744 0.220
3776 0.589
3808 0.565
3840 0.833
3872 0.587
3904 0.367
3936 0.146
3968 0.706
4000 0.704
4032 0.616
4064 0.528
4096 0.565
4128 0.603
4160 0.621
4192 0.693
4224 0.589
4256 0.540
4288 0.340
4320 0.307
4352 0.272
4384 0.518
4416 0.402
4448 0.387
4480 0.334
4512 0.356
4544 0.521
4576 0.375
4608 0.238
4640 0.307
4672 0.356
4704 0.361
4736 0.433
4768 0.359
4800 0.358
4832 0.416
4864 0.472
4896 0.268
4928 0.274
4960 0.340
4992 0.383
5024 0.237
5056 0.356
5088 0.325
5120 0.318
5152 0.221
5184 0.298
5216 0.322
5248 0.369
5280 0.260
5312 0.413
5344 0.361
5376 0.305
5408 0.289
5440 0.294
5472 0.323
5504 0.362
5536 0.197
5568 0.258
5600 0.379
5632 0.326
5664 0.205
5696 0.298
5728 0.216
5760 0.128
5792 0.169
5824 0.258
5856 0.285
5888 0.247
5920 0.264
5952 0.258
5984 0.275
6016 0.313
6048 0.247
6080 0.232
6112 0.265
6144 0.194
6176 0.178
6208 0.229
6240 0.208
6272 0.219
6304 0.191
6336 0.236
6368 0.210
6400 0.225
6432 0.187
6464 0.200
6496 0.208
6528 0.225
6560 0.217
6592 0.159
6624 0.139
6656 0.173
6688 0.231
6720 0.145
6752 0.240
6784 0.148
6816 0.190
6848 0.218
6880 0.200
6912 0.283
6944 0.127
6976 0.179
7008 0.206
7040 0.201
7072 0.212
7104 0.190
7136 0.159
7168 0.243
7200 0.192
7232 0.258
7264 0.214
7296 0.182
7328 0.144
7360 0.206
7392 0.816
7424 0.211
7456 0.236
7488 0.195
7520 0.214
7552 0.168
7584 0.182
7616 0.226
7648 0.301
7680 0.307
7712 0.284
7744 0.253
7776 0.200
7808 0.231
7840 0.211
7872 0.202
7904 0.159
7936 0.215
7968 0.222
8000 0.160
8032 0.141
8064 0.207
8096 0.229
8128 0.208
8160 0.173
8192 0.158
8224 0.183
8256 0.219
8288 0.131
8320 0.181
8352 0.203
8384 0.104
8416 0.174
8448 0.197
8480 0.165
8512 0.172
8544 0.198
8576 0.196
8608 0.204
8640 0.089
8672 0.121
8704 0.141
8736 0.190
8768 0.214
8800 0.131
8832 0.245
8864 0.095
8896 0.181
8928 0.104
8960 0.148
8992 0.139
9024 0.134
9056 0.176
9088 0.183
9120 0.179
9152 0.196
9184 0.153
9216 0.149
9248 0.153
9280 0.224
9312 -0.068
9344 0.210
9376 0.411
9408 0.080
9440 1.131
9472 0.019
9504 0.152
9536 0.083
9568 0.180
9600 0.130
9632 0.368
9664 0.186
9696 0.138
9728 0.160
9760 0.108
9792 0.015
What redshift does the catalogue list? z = 0.983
